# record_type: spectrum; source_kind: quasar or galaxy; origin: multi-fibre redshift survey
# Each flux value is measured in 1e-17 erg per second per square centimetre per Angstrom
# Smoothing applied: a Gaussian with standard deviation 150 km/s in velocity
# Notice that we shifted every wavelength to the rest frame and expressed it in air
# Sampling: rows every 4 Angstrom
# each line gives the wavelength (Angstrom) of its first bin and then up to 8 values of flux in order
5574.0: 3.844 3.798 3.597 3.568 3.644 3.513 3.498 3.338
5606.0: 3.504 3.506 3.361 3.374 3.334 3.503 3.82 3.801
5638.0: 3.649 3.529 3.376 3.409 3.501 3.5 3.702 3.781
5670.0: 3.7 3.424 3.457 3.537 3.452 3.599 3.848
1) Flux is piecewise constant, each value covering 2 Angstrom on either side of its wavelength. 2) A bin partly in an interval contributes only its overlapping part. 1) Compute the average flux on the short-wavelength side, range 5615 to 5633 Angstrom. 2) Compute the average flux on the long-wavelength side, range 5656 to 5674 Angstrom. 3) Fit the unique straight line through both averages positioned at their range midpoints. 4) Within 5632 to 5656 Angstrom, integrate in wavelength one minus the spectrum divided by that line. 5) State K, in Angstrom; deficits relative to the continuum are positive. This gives 0.2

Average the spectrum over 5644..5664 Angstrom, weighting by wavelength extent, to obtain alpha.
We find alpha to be 3.5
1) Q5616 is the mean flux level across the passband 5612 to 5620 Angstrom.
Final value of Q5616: 3.37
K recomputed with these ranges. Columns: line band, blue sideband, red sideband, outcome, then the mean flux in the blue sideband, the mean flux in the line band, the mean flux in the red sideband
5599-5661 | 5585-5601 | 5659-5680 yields 1.2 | 3.54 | 3.5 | 3.61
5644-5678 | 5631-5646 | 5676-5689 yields 0.1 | 3.63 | 3.54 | 3.49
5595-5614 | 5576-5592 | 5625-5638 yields 1.2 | 3.65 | 3.45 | 3.71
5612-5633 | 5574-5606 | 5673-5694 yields 0.4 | 3.58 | 3.49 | 3.53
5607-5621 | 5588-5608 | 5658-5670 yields 0.5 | 3.5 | 3.41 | 3.69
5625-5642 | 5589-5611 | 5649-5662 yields -0.9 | 3.49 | 3.69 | 3.51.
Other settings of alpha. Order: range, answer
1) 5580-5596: 3.58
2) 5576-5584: 3.7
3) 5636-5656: 3.49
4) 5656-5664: 3.6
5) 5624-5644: 3.66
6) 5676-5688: 3.48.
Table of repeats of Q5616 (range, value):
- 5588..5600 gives 3.55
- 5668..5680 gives 3.53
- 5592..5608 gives 3.46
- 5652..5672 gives 3.64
